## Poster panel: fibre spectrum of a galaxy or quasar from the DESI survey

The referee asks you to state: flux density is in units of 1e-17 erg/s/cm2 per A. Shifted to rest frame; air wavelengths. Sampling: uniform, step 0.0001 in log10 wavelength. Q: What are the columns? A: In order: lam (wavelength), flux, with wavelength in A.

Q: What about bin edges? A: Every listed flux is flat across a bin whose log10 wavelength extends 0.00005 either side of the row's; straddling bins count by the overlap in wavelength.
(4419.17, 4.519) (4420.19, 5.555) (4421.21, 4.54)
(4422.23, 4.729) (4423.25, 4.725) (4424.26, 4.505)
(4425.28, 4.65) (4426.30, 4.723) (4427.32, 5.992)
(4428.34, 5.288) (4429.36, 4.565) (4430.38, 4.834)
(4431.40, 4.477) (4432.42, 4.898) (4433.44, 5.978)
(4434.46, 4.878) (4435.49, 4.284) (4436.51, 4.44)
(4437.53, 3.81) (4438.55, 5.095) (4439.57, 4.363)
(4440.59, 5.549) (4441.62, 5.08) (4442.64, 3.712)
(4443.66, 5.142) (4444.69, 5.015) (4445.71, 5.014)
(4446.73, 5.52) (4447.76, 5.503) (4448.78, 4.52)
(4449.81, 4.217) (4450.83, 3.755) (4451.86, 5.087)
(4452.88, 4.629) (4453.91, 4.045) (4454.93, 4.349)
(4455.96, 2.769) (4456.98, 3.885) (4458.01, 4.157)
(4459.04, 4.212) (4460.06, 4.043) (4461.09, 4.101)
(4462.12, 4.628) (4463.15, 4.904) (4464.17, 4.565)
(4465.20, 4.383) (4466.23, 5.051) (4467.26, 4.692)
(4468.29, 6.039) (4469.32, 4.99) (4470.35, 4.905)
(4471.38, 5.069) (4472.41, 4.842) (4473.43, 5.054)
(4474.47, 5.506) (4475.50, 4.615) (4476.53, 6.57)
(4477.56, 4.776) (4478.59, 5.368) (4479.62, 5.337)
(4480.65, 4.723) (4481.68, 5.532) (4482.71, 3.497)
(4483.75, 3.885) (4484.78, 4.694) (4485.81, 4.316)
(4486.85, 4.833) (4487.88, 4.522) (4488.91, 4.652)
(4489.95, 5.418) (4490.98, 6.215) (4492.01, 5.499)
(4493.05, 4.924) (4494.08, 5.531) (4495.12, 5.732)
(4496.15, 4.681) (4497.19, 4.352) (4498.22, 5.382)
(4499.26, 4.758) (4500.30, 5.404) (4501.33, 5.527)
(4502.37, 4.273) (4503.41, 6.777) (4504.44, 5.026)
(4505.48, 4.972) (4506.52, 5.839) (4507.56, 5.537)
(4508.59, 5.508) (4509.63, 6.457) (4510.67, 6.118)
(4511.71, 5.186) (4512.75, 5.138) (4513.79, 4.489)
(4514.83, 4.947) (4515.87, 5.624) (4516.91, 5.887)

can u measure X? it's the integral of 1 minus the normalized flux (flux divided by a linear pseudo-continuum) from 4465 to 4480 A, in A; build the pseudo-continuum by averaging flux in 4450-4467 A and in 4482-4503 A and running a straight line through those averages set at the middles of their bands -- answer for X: -2.0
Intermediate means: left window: 4.29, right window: 4.92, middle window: 5.16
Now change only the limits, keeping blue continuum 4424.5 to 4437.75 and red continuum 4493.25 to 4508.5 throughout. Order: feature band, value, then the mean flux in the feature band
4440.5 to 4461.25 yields 2.0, 4.47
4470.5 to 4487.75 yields 0.8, 4.91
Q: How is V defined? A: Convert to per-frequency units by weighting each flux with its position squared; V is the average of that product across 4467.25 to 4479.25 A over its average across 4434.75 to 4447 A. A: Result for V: 1.12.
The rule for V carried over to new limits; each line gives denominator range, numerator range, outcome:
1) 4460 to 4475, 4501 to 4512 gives 1.16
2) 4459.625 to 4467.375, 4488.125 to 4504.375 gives 1.17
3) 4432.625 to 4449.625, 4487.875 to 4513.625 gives 1.13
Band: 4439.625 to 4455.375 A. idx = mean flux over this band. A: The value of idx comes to 4.73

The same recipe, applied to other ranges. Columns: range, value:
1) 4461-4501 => 4.99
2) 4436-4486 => 4.7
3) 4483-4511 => 5.2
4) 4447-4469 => 4.47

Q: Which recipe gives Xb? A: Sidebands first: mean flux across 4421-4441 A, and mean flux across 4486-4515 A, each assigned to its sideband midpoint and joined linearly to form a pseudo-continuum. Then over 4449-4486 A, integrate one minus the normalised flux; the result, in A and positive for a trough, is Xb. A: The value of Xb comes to 3.00 A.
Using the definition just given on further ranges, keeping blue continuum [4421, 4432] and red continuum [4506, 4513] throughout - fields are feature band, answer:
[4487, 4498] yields 0.7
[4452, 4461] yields 1.9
